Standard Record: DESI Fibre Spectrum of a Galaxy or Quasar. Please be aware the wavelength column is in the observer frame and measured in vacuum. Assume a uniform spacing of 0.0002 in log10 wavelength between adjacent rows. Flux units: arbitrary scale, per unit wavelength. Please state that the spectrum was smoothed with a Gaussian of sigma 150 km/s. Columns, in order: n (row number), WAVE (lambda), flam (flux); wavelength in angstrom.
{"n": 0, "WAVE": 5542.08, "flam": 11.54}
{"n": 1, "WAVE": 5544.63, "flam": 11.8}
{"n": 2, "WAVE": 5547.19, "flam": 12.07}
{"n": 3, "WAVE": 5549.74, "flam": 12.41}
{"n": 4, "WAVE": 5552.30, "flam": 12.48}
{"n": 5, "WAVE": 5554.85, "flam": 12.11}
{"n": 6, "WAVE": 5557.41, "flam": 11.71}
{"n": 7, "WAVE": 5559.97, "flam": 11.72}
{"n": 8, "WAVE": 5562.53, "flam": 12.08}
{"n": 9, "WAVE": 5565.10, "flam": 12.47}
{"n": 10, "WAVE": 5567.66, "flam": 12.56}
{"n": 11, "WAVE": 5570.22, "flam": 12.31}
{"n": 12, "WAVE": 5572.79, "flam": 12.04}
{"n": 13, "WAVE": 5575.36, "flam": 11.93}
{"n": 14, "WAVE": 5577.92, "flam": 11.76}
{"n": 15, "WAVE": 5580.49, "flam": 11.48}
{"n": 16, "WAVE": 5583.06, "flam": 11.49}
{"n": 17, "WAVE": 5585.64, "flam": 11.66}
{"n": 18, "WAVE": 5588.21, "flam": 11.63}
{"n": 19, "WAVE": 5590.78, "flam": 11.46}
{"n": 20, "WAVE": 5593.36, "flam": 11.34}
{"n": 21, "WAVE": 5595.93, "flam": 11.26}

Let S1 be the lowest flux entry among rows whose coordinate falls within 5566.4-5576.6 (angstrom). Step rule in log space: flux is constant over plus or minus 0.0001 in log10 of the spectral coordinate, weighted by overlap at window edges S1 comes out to 11.93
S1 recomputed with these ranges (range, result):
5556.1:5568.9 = 11.71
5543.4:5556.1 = 11.8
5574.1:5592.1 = 11.46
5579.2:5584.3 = 11.48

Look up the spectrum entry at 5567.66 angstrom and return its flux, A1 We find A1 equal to 12.56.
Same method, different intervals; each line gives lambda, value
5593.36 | 11.34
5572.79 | 12.04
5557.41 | 11.71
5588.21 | 11.63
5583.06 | 11.49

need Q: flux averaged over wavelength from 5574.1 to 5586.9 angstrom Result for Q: 11.7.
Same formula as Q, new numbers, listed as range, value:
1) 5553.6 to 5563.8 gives 11.9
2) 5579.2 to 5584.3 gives 11.5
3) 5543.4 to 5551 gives 12.1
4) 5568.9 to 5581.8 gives 11.9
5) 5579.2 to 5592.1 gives 11.5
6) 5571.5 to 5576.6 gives 12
